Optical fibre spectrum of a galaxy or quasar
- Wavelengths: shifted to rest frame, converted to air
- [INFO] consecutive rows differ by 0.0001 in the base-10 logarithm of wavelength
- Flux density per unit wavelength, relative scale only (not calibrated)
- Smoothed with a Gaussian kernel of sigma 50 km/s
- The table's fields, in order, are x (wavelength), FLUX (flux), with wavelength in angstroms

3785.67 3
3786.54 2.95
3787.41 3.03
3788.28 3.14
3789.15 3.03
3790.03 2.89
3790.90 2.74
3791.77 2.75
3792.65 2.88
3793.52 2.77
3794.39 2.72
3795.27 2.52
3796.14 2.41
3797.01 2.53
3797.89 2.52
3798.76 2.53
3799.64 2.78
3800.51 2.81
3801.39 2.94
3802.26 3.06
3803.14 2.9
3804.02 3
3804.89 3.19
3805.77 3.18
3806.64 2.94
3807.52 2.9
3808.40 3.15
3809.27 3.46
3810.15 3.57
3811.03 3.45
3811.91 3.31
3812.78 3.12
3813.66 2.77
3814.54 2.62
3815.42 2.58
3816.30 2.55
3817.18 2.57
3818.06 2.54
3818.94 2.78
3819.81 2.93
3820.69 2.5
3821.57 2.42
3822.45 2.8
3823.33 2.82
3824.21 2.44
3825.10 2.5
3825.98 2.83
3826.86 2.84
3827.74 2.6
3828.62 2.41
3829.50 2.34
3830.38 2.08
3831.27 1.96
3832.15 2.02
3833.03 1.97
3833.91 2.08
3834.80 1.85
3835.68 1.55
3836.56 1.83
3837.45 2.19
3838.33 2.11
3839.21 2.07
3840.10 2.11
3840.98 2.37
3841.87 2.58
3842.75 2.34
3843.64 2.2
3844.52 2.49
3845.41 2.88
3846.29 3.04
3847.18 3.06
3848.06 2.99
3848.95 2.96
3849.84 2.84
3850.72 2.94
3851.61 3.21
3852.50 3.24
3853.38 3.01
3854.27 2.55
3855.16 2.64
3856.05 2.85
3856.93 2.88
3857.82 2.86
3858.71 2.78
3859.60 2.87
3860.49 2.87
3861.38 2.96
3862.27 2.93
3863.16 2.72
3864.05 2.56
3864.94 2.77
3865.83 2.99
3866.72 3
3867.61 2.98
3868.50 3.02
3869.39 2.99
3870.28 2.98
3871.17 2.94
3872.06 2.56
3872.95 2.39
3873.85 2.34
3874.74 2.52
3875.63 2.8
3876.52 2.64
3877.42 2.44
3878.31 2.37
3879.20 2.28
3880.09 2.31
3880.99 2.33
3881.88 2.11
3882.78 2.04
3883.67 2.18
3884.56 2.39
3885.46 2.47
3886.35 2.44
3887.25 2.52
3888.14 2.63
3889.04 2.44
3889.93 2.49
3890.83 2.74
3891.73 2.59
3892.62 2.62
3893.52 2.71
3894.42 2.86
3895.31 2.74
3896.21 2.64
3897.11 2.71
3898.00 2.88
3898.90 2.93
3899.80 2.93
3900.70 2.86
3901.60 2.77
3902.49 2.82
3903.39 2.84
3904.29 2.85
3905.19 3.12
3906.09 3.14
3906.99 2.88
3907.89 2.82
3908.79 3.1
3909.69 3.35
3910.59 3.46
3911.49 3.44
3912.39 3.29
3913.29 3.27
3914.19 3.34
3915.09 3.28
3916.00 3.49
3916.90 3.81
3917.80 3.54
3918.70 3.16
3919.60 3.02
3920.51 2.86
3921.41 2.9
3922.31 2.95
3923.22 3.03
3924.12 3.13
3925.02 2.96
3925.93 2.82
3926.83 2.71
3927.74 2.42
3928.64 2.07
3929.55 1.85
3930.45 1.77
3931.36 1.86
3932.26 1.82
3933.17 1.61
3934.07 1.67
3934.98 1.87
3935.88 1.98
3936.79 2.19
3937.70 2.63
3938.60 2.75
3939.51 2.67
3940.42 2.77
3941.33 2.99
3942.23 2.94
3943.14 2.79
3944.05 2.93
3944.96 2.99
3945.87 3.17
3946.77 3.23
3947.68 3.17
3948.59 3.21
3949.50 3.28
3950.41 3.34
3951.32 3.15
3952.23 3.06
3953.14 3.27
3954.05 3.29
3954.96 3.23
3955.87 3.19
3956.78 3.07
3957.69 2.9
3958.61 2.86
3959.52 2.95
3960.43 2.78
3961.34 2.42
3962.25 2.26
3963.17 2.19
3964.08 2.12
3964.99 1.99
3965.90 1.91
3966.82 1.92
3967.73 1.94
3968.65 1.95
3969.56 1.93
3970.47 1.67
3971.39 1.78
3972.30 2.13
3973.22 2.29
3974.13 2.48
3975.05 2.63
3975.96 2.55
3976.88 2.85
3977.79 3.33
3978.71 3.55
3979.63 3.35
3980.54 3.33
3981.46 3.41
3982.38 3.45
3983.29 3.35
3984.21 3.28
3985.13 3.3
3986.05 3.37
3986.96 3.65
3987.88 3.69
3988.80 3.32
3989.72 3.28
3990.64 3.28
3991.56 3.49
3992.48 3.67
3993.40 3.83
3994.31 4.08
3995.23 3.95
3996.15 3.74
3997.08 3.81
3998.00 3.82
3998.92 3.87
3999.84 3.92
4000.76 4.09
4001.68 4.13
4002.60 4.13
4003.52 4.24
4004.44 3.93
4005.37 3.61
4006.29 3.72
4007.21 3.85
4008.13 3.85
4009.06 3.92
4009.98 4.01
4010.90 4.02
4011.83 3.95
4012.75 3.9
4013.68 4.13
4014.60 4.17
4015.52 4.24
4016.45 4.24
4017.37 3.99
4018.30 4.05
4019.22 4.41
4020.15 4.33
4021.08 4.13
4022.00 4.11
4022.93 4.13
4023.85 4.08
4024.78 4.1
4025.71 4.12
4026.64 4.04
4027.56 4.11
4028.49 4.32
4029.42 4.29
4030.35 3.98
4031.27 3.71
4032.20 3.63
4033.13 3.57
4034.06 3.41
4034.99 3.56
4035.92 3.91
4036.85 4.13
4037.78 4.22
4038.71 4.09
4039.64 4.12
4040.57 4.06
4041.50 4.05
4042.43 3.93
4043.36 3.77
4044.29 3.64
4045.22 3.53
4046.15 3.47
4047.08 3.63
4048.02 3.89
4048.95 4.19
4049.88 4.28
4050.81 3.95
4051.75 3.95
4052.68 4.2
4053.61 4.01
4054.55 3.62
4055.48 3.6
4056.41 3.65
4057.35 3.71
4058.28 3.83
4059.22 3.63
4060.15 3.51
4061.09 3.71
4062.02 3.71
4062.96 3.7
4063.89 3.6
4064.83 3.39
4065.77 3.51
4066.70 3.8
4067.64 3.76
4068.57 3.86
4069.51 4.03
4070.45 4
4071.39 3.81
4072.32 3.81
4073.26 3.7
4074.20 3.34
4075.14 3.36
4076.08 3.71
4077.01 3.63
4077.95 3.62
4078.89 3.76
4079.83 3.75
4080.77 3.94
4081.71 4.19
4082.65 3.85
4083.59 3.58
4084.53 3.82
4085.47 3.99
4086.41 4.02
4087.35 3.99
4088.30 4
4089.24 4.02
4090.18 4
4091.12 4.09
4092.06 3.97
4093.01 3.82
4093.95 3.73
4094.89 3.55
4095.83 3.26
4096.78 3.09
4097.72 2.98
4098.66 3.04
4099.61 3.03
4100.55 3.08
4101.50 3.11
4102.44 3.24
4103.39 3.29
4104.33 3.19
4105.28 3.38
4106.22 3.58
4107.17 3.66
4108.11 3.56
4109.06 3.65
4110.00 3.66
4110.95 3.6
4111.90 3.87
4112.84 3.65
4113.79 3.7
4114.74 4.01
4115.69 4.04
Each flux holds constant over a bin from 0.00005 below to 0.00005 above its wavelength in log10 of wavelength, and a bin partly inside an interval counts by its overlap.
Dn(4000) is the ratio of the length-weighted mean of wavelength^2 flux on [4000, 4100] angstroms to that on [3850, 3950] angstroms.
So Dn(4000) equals 1.51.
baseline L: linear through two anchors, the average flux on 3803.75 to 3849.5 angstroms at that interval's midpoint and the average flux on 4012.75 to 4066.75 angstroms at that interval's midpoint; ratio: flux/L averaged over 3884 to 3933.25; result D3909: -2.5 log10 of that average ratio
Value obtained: 0.11 mag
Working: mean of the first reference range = 2.61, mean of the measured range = 2.81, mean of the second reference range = 3.91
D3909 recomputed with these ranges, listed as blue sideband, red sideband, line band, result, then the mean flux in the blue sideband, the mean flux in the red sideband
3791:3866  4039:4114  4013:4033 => -0.177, 2.69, 3.7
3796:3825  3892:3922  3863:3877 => 0.078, 2.85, 3.04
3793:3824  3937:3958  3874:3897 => 0.183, 2.84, 3.04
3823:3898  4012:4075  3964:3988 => 0.253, 2.58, 3.89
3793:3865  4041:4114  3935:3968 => 0.153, 2.68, 3.69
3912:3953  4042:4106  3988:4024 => -0.203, 2.8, 3.69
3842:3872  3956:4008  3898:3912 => -0.022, 2.85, 3.12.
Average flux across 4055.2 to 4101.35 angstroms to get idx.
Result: 3.68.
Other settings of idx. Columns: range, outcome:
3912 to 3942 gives 2.68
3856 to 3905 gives 2.68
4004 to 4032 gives 4.04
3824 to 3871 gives 2.61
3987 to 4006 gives 3.79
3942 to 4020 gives 3.27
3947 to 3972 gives 2.62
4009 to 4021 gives 4.11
